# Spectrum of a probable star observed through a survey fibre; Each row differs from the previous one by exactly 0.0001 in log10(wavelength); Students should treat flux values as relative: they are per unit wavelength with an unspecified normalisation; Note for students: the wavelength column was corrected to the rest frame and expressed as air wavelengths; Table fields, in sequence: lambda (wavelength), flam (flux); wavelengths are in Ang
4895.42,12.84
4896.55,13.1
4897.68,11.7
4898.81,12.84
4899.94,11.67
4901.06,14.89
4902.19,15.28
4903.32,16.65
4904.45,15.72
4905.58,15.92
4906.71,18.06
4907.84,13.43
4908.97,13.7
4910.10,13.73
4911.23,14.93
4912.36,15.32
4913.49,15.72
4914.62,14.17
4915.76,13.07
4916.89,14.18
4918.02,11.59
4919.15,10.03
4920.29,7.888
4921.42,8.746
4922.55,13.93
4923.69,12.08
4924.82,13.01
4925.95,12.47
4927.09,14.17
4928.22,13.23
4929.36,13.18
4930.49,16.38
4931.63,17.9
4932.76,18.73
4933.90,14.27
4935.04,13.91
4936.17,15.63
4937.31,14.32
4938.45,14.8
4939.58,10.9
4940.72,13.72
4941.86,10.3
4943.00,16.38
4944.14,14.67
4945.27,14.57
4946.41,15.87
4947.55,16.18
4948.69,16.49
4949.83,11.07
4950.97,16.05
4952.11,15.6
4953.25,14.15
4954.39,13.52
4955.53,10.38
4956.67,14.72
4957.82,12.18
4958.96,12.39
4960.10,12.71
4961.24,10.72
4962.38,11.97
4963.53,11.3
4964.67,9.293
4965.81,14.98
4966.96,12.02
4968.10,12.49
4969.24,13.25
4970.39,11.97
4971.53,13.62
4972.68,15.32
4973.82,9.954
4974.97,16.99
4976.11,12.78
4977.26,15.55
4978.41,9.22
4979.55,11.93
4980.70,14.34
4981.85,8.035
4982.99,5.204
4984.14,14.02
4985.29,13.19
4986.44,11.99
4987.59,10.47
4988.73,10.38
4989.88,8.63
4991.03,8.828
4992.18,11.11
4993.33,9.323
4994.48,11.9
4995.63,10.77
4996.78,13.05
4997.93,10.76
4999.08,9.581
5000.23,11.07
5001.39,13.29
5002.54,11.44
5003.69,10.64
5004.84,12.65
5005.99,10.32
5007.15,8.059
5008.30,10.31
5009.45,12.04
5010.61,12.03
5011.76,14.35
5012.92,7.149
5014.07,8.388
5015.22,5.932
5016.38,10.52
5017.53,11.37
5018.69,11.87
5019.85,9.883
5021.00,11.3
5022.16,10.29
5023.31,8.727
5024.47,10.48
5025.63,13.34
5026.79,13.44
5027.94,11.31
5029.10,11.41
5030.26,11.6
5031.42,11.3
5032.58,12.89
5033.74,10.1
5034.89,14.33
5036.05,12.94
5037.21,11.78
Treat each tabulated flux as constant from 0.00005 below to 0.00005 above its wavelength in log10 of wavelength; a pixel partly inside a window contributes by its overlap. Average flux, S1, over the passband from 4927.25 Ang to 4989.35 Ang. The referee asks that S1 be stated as 13.2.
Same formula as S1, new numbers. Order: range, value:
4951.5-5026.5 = 11.5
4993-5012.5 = 11.3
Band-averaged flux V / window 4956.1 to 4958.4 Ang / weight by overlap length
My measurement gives 13.4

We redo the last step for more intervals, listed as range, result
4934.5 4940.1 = 14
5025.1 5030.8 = 12.2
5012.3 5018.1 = 8.71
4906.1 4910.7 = 14.7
